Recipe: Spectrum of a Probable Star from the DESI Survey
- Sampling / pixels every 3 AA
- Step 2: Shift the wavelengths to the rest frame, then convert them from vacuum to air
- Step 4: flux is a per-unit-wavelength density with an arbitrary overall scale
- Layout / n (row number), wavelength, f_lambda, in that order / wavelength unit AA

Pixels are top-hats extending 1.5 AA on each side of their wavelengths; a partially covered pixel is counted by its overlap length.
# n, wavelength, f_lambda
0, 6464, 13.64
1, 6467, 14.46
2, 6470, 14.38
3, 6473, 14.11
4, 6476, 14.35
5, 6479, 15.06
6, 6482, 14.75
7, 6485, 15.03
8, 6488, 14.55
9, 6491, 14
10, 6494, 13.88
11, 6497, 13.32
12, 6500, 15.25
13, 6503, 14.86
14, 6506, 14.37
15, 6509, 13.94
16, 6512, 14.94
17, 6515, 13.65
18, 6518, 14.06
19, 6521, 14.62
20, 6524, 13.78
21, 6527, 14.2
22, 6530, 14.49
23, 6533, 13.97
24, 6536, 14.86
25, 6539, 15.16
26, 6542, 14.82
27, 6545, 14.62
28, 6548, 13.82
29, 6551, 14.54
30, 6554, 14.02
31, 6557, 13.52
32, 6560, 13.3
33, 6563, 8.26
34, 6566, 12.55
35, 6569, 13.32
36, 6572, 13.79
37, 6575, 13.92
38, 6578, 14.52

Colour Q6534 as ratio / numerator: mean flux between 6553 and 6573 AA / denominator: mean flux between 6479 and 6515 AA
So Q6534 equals 0.87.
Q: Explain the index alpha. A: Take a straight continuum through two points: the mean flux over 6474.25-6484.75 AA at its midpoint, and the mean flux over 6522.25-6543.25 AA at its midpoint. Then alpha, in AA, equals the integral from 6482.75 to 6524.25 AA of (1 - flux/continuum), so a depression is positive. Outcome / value 0.8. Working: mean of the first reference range 14.7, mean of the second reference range 14.5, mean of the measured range 14.3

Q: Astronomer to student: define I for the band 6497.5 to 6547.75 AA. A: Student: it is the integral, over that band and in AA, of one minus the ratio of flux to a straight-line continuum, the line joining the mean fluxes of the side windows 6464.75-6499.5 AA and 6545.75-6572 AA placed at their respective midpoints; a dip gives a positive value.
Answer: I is -2.9 AA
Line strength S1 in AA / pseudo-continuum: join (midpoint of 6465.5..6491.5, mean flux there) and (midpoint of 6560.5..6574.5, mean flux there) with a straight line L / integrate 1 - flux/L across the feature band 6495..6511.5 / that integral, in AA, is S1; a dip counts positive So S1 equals -0.6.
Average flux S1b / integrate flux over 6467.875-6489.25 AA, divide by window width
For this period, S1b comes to 14.6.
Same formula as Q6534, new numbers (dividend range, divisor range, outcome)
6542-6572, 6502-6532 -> 0.93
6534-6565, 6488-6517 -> 0.96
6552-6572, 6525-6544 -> 0.87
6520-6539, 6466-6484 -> 0.99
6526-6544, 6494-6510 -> 1.02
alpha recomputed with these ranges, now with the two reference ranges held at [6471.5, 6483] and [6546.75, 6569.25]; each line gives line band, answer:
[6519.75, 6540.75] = -1.5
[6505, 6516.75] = -0.3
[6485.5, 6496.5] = 0.1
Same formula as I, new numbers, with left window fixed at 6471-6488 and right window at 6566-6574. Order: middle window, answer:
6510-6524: -0.12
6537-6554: -1.02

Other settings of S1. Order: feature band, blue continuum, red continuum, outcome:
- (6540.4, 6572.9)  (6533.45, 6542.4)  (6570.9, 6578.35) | 2.51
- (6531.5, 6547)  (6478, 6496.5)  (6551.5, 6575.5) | -1.49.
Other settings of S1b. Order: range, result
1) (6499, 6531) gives 14.4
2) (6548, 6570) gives 12.8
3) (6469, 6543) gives 14.4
